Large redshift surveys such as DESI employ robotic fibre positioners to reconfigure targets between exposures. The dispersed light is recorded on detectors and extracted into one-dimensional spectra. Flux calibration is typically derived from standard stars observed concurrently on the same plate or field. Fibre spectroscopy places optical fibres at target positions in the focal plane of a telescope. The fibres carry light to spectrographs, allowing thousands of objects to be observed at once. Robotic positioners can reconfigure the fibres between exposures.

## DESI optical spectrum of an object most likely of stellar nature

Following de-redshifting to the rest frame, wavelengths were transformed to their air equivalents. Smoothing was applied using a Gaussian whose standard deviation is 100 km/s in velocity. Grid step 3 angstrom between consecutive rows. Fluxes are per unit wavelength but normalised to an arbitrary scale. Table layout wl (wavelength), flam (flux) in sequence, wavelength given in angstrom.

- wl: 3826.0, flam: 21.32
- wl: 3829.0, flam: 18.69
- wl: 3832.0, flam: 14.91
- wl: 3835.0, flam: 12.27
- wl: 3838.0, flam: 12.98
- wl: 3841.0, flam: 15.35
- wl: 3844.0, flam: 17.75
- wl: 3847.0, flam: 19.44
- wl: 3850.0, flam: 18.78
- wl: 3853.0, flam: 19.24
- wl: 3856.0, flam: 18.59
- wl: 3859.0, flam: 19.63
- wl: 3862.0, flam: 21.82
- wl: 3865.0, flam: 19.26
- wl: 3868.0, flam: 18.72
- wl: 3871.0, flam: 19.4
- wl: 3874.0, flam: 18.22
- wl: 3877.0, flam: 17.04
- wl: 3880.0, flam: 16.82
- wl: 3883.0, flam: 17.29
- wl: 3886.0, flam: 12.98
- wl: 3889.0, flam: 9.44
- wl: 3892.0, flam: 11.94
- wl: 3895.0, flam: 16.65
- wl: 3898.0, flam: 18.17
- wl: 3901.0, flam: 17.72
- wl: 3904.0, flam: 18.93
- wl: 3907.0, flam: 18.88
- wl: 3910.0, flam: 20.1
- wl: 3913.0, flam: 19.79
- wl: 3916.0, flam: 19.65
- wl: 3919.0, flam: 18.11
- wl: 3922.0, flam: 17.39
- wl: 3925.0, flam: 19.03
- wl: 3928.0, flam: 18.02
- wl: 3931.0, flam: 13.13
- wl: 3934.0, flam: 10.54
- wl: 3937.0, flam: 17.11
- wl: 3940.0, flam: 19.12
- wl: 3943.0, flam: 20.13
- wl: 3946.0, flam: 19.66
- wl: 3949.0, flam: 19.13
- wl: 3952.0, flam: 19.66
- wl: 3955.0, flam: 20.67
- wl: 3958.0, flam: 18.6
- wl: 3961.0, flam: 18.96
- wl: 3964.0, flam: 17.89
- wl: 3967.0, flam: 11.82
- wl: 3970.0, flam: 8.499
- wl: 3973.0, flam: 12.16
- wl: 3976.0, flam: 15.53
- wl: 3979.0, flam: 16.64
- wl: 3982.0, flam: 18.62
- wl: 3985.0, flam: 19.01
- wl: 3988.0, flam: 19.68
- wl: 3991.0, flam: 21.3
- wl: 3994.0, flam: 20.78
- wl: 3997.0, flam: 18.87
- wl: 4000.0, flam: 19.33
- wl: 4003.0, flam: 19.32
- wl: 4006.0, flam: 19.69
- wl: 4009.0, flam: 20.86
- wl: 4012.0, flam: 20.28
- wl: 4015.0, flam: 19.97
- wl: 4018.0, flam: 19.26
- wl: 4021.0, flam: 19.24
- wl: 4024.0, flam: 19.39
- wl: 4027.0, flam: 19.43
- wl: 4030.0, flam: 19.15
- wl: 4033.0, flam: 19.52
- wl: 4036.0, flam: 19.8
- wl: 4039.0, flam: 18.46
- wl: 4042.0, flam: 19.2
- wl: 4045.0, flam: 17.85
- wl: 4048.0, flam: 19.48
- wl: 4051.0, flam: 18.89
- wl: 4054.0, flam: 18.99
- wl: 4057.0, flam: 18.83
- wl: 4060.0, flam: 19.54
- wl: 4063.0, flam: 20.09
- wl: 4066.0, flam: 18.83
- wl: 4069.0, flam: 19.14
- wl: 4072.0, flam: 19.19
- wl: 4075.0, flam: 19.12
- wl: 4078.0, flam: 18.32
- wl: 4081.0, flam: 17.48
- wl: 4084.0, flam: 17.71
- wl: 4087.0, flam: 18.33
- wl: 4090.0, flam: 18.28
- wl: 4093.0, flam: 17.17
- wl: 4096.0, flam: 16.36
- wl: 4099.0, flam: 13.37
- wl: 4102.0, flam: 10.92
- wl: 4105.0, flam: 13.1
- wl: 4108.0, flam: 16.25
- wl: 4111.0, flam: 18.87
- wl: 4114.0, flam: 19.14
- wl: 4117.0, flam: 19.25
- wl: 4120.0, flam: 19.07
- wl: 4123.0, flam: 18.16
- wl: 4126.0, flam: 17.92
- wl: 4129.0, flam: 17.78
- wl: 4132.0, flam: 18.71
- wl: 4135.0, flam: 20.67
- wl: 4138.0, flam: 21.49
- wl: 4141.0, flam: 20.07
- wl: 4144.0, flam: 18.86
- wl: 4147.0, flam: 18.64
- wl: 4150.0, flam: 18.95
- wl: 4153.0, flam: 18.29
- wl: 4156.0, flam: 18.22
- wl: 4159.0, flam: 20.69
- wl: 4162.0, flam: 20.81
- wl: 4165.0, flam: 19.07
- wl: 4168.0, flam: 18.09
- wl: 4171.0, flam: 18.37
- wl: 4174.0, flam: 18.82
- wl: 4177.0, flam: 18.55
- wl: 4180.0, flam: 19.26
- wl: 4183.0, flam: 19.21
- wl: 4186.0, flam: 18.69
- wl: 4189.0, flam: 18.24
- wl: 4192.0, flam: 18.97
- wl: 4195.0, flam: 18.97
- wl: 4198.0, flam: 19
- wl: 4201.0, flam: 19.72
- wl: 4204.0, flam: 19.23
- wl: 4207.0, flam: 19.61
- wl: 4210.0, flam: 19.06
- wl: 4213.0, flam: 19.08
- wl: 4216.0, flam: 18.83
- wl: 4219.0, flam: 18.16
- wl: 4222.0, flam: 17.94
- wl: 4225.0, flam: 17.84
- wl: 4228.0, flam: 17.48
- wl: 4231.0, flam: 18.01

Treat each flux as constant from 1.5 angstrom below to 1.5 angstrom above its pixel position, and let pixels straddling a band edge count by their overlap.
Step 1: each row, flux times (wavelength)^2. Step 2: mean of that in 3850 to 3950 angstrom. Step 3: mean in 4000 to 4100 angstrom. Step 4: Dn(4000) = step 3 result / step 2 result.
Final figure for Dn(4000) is 1.15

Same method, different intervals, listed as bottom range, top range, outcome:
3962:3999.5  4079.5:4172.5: 1.15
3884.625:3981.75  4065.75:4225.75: 1.22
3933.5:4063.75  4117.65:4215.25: 1.12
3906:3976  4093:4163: 1.15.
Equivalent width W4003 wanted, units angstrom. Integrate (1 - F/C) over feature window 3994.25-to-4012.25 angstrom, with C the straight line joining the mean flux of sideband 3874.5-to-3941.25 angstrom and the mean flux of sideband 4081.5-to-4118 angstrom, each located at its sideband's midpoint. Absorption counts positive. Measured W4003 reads -3.4 angstrom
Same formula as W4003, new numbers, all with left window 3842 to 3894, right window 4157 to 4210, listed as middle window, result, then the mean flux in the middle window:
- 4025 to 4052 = -1.1 angstrom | 19.1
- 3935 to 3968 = -1.0 angstrom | 18.4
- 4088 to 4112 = 4.0 angstrom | 15.5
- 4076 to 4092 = 0.5 angstrom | 18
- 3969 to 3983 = 2.8 angstrom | 14.3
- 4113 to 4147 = -0.6 angstrom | 19.2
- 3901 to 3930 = -1.7 angstrom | 18.7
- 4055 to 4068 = -0.6 angstrom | 19.3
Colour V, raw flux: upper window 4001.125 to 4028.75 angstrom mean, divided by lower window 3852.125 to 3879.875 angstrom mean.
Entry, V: 1.04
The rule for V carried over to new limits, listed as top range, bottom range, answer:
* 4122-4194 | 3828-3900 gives 1.13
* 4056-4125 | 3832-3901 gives 1.05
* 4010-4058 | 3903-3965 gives 1.05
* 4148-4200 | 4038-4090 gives 1.01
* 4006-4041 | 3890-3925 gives 1.10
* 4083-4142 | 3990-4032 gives 0.89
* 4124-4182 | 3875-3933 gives 1.13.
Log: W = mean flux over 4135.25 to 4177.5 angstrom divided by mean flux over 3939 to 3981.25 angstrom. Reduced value 1.13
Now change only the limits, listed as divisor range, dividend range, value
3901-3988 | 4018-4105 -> 1.05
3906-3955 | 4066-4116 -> 0.94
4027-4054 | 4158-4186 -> 1.00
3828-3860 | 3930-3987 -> 0.98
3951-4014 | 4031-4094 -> 1.04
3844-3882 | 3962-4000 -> 0.89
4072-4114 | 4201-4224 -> 1.13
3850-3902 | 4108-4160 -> 1.10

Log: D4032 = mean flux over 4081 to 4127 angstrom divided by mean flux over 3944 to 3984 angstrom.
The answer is 1.0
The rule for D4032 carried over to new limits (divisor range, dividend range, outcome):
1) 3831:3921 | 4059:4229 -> 1.06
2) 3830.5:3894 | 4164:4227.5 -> 1.12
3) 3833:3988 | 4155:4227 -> 1.10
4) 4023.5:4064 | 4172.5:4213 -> 0.99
